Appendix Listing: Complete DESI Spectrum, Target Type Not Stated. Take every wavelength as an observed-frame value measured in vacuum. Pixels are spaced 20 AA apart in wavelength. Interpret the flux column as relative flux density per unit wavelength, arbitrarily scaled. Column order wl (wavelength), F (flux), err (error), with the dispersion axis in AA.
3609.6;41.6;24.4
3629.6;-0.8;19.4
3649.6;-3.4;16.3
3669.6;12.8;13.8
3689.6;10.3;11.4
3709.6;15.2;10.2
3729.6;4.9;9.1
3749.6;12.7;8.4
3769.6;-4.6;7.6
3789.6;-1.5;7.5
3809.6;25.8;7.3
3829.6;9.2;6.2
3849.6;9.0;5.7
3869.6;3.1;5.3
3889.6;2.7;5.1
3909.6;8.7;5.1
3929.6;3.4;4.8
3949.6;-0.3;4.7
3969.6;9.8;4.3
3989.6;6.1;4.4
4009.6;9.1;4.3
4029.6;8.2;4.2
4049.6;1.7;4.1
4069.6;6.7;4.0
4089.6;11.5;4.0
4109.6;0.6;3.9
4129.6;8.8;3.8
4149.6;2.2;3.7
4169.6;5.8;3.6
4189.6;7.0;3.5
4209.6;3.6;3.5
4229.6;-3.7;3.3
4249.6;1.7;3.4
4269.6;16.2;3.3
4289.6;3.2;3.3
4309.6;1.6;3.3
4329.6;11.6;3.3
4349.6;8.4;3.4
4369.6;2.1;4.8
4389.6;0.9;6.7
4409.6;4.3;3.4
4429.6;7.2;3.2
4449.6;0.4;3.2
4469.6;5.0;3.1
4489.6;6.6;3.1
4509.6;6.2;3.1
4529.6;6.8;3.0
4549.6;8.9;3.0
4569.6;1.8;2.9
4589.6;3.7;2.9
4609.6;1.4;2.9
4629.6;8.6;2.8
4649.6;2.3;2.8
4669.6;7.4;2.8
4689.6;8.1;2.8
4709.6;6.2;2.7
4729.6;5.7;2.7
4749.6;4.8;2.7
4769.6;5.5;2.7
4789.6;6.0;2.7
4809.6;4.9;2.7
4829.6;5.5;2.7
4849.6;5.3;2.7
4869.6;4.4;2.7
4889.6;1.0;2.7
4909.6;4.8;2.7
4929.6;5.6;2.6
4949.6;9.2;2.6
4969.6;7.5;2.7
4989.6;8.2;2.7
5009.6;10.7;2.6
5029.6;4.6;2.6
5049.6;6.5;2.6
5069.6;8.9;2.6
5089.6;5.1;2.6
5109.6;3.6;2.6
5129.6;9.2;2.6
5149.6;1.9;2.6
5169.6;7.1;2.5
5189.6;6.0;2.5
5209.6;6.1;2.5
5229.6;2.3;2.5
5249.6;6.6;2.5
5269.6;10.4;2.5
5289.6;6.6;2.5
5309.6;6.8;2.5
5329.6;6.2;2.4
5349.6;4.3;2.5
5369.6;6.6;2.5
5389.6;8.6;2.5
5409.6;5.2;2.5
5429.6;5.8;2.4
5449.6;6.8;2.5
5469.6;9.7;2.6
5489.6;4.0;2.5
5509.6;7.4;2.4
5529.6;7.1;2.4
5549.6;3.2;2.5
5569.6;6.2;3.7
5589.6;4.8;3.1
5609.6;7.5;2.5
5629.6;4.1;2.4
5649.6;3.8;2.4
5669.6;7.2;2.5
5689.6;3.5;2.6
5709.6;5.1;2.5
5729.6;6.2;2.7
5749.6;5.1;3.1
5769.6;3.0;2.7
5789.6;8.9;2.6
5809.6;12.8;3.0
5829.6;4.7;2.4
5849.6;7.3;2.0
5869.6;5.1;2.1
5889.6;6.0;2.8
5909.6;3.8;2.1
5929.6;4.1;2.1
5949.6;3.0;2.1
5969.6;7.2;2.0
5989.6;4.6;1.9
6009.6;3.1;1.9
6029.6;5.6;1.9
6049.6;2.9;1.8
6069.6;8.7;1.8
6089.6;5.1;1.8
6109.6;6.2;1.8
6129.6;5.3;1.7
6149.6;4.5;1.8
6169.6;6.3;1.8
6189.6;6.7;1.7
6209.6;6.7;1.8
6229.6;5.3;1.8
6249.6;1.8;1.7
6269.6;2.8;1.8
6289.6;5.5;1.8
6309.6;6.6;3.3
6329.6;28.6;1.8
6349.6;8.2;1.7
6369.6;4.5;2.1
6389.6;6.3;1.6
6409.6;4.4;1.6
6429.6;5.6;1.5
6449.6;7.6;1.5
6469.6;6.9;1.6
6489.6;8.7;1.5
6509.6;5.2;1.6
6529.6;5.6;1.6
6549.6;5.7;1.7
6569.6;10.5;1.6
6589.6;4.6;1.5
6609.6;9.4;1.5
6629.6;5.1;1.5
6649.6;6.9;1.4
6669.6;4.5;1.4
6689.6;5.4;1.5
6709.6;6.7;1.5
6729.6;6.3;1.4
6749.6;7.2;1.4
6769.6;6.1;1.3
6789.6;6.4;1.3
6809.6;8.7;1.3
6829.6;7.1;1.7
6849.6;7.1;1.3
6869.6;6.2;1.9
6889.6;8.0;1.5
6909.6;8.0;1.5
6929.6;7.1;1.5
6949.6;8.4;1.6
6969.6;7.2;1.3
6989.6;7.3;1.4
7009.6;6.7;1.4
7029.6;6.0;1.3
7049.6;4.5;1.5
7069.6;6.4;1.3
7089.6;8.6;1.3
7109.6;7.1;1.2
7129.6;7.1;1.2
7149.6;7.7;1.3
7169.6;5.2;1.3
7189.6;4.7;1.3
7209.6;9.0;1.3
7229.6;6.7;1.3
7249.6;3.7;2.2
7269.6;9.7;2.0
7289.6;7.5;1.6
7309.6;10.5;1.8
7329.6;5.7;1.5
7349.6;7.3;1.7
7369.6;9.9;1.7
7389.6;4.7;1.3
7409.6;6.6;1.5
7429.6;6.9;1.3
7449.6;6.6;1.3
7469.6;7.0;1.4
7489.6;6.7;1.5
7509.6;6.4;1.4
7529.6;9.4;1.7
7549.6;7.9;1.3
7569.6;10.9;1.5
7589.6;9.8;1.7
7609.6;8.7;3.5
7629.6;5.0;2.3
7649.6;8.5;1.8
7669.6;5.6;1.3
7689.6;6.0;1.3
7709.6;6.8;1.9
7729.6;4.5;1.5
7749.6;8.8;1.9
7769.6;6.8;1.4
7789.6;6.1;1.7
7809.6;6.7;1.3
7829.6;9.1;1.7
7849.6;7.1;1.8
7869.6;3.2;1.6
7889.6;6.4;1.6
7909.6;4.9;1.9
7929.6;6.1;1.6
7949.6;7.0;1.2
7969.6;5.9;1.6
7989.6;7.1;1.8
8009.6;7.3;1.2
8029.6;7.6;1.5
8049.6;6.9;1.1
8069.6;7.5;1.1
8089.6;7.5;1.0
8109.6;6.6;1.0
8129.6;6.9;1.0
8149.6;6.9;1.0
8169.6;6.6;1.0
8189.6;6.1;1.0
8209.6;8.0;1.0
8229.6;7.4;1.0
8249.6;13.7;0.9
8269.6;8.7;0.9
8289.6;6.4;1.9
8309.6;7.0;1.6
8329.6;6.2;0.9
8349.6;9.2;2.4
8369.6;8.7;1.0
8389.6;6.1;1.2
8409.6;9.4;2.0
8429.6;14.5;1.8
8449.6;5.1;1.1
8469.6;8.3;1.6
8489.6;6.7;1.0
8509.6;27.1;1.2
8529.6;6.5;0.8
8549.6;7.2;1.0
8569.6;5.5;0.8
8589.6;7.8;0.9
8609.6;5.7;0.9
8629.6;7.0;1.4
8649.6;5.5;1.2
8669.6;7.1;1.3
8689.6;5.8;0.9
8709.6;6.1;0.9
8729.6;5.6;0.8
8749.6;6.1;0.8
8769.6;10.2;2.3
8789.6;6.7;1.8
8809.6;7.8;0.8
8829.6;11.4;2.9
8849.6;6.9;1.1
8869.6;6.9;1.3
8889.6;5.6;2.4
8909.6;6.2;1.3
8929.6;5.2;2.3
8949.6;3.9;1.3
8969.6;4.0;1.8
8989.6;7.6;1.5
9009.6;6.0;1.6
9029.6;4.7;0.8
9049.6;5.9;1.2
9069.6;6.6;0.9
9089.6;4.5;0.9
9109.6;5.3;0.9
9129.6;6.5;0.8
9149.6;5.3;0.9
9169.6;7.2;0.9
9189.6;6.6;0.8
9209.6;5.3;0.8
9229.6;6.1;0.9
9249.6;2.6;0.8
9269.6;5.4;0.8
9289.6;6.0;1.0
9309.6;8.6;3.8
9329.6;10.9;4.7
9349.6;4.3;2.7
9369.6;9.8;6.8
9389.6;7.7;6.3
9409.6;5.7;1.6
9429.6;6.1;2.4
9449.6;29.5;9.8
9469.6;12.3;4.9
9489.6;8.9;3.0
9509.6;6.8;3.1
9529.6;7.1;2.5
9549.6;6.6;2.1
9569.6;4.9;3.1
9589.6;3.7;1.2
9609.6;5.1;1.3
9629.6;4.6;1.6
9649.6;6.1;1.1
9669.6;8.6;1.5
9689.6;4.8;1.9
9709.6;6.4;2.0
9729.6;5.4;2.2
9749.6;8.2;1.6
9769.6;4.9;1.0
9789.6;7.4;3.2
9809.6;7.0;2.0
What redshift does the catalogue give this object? 0.698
